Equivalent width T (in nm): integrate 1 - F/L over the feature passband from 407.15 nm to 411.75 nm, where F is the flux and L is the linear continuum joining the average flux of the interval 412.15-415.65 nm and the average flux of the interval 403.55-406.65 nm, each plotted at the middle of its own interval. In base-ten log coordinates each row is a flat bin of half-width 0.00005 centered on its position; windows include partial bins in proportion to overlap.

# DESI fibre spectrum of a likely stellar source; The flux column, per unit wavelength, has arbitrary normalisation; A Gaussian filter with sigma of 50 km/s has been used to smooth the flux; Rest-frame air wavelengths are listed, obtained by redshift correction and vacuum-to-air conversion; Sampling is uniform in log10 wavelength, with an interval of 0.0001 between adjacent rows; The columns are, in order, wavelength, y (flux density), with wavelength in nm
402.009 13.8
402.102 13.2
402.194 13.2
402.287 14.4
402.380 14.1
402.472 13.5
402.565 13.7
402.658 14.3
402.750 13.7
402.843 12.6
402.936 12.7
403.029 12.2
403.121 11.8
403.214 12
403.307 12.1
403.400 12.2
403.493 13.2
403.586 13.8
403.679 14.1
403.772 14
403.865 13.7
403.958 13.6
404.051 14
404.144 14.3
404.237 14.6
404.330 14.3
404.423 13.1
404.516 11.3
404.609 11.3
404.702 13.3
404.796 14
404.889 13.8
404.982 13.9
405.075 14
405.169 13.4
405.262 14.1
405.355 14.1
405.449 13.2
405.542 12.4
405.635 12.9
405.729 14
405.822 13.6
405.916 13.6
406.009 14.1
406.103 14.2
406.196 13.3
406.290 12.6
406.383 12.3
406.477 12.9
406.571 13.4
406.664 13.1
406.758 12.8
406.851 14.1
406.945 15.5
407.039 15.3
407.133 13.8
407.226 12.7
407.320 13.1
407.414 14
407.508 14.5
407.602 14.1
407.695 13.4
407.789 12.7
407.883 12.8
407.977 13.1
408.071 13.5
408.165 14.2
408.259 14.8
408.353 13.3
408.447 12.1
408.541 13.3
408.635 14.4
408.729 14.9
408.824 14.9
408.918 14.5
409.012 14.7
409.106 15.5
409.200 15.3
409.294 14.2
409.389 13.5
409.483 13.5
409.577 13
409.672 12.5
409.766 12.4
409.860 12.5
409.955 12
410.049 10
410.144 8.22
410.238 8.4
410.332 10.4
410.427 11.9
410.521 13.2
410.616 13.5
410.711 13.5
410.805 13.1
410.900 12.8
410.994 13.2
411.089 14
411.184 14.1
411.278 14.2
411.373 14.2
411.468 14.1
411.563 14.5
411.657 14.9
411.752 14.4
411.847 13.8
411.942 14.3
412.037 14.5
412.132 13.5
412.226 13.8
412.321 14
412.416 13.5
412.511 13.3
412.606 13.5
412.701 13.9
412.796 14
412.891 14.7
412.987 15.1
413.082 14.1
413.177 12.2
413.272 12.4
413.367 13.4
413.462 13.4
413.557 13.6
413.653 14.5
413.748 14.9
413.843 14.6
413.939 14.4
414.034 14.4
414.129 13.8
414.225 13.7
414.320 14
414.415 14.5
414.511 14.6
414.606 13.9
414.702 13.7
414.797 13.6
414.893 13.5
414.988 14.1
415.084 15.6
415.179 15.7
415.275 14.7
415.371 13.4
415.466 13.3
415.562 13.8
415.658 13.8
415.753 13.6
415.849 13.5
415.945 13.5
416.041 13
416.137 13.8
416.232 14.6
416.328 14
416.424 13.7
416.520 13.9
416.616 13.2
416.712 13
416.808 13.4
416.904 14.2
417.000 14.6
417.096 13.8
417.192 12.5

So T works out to 0.15 nm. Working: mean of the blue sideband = 13.5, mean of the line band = 13.3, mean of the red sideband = 14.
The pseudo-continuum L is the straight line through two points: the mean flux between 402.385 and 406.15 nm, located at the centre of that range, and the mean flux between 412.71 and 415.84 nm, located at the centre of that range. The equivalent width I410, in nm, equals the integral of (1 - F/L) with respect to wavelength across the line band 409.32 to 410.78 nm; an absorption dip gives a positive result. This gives 0.19 nm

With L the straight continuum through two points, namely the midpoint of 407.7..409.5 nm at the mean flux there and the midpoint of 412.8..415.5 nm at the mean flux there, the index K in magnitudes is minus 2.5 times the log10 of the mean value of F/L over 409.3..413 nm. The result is 0.07 mag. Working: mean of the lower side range 13.9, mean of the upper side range 14.1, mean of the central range 13.2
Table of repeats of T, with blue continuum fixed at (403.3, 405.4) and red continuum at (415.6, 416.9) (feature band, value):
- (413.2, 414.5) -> -0.03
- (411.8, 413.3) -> -0.02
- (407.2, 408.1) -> 0.01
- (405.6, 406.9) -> 0.02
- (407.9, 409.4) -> -0.06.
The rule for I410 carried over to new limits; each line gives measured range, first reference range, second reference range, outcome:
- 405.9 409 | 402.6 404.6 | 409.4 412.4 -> -0.14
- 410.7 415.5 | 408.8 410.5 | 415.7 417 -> -0.30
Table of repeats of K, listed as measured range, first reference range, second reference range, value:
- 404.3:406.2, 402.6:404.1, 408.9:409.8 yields 0.00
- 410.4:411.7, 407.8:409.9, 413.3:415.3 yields 0.02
